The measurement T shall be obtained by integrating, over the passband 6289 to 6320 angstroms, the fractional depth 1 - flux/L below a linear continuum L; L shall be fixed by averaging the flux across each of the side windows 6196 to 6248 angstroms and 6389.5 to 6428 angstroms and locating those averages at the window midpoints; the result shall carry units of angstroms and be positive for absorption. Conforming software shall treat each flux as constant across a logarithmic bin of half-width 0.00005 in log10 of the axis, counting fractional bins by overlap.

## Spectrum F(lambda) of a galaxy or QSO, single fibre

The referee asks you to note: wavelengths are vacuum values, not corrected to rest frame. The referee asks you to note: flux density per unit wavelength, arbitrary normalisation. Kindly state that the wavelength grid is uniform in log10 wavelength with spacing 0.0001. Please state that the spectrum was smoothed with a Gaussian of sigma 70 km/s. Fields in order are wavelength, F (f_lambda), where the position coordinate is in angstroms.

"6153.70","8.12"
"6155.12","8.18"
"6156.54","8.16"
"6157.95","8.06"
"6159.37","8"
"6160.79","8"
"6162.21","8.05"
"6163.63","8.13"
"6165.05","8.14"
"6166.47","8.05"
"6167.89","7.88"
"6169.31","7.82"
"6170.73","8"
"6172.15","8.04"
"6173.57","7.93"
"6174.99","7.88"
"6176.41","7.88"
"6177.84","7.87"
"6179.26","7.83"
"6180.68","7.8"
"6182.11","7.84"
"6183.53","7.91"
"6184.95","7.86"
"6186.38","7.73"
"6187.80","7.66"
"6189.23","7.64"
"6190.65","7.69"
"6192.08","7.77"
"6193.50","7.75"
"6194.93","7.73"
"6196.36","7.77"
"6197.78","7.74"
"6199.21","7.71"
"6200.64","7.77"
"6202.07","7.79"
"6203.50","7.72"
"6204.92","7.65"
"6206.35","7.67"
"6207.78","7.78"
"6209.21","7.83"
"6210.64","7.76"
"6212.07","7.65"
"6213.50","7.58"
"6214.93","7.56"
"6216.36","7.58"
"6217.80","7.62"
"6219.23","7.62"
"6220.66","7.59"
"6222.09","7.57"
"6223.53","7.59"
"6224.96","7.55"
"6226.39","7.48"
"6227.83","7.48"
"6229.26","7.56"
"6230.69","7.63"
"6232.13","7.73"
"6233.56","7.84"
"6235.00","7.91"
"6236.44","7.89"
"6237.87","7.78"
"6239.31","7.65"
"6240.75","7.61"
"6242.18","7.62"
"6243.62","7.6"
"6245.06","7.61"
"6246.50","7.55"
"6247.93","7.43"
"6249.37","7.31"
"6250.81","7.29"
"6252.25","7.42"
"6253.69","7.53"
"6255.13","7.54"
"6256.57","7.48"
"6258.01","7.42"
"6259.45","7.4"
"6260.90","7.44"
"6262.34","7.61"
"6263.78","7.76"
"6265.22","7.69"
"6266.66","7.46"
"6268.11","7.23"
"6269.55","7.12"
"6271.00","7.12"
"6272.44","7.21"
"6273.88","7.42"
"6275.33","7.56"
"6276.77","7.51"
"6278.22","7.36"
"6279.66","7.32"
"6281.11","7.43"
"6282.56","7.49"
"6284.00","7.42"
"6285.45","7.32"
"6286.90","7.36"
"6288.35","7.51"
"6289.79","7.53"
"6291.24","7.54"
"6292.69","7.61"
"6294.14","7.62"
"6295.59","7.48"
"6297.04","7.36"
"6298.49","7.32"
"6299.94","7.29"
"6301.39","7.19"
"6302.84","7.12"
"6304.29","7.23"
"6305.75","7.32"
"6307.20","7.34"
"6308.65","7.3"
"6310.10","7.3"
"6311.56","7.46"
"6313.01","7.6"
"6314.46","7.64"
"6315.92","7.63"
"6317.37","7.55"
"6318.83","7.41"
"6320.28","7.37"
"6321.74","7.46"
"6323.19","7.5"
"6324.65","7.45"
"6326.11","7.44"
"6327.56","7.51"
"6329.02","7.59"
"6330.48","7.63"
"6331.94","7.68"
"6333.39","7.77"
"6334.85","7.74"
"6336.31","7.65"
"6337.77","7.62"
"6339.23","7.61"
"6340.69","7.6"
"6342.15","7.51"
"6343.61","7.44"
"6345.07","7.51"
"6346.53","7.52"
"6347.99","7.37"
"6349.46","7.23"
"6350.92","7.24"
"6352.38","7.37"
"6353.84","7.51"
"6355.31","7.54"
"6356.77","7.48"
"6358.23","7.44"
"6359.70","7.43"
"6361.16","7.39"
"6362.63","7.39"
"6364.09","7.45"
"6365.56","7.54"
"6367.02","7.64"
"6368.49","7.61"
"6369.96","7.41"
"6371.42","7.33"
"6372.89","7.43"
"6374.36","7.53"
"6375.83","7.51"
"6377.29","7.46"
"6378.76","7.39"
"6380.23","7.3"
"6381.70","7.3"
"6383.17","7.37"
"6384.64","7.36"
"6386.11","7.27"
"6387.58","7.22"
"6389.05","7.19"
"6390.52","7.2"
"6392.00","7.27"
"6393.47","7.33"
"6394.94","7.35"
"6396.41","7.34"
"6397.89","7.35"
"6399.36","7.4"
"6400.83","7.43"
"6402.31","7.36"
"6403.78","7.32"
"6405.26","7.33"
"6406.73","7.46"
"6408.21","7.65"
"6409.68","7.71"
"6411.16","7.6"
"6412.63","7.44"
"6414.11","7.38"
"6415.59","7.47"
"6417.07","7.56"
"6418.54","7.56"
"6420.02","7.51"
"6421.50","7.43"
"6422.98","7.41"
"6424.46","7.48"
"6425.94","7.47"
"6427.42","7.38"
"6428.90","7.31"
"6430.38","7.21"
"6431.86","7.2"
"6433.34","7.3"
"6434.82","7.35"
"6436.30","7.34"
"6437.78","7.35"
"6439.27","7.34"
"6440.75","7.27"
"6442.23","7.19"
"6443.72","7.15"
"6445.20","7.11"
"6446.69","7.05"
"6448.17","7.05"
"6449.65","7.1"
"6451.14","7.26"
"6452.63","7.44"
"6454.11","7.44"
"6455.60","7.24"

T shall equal 0.6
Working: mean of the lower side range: 7.66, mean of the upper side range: 7.43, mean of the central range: 7.42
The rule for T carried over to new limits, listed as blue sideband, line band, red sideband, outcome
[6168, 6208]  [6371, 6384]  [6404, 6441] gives 0.2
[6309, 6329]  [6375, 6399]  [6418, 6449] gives 0.2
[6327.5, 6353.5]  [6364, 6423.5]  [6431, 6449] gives -0.4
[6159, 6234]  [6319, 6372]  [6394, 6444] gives 0.1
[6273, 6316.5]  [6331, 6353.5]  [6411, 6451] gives -0.4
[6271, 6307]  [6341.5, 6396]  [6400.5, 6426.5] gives 0.3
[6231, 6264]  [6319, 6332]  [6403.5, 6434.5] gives 0.0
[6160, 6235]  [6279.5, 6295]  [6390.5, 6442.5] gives 0.3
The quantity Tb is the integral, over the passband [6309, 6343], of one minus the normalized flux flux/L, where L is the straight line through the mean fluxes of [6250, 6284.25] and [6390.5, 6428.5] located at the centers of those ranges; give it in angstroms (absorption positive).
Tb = -0.55 angstroms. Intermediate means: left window 7.43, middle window 7.55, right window 7.43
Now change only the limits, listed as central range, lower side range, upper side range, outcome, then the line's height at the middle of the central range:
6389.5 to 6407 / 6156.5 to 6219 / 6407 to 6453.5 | 0.19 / 7.42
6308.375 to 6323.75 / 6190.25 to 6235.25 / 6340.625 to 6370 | 0.07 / 7.52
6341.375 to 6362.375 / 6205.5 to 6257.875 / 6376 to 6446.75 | 0.05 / 7.44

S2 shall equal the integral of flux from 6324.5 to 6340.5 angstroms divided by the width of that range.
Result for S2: 7.61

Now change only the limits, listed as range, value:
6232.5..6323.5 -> 7.47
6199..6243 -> 7.67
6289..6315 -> 7.4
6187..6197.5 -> 7.72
